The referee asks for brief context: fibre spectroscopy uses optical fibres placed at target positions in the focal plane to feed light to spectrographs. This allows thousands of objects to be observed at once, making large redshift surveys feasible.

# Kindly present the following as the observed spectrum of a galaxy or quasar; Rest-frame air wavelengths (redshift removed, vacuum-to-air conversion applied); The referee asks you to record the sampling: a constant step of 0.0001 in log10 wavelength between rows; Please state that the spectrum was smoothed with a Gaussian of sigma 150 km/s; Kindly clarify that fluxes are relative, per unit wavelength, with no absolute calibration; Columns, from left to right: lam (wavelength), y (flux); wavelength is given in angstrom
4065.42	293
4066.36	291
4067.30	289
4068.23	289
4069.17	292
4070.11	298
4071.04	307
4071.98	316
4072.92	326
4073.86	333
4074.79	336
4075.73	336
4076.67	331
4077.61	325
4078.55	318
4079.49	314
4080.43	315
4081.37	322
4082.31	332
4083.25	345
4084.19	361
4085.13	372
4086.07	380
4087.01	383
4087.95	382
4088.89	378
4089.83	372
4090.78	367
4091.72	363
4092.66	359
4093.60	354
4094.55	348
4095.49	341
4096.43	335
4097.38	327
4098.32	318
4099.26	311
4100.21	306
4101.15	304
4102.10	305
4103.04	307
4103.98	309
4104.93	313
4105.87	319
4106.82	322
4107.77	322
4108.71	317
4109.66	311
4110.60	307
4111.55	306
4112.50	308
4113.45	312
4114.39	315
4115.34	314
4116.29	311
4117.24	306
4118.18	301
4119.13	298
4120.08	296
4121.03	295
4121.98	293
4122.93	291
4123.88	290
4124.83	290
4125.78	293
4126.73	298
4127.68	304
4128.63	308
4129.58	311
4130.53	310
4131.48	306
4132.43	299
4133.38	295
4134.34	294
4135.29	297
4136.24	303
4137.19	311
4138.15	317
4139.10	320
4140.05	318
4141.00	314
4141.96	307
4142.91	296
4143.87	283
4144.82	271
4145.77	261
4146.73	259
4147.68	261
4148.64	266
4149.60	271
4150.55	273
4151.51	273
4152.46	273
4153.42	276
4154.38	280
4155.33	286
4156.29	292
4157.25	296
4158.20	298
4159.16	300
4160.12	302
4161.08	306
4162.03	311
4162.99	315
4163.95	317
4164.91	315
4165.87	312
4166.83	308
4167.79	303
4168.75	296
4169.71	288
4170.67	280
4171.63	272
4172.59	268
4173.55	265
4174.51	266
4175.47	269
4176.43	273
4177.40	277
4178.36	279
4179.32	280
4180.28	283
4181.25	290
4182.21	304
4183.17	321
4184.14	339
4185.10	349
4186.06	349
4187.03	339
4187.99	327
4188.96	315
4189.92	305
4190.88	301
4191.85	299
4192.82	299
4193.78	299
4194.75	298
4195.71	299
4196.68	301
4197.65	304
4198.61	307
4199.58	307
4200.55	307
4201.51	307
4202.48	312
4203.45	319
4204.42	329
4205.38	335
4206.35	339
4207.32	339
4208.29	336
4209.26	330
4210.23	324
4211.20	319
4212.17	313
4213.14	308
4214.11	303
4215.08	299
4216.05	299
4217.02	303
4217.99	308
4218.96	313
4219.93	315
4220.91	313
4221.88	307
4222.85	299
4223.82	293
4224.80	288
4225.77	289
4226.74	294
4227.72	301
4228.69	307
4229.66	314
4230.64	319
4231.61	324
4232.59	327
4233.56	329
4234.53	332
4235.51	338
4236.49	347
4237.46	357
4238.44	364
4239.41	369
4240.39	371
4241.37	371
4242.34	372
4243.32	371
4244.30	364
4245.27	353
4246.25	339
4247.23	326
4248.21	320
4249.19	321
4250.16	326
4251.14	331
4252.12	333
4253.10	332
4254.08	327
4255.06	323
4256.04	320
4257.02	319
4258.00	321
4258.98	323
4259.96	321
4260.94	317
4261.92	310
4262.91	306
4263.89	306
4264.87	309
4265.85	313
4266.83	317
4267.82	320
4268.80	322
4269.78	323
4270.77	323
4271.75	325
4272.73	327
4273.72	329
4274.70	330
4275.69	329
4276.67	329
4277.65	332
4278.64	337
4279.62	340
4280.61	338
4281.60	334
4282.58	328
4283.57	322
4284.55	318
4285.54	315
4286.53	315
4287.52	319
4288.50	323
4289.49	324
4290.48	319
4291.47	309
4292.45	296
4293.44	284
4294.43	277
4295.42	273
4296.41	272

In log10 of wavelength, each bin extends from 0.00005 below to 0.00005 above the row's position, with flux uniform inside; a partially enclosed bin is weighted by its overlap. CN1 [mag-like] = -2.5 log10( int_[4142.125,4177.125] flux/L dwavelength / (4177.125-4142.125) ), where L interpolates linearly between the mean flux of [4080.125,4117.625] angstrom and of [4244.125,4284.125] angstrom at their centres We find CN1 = 0.16 mag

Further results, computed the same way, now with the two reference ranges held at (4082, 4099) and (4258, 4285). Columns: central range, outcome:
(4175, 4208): 0.10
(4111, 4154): 0.18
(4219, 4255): 0.00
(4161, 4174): 0.16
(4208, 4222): 0.07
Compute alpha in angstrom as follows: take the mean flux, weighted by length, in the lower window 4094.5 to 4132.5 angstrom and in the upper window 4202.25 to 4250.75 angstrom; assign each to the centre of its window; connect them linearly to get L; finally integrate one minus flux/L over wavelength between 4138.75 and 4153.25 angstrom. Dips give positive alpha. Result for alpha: 1.44 angstrom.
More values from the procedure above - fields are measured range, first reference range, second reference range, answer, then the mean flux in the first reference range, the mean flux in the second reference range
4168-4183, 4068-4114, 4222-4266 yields 2.2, 330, 327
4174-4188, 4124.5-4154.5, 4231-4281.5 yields 0.2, 292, 332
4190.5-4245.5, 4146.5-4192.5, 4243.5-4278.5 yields -1.7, 295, 325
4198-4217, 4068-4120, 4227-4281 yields 0.7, 327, 331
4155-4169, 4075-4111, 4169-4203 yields 0.2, 335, 299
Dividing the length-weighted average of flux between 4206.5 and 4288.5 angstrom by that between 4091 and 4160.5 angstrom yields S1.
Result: 1.1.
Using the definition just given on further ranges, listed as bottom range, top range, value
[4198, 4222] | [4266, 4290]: 1.03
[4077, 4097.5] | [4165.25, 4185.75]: 0.84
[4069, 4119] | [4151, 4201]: 0.91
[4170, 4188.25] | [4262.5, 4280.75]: 1.09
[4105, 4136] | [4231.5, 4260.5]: 1.11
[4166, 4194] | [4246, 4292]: 1.08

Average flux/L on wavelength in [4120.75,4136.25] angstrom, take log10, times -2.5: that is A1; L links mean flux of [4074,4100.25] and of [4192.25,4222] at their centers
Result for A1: 0.12 mag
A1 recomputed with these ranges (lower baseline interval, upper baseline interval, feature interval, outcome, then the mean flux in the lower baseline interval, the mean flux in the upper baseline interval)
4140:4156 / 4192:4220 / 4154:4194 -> -0.02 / 280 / 313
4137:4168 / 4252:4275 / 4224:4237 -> -0.01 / 293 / 320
